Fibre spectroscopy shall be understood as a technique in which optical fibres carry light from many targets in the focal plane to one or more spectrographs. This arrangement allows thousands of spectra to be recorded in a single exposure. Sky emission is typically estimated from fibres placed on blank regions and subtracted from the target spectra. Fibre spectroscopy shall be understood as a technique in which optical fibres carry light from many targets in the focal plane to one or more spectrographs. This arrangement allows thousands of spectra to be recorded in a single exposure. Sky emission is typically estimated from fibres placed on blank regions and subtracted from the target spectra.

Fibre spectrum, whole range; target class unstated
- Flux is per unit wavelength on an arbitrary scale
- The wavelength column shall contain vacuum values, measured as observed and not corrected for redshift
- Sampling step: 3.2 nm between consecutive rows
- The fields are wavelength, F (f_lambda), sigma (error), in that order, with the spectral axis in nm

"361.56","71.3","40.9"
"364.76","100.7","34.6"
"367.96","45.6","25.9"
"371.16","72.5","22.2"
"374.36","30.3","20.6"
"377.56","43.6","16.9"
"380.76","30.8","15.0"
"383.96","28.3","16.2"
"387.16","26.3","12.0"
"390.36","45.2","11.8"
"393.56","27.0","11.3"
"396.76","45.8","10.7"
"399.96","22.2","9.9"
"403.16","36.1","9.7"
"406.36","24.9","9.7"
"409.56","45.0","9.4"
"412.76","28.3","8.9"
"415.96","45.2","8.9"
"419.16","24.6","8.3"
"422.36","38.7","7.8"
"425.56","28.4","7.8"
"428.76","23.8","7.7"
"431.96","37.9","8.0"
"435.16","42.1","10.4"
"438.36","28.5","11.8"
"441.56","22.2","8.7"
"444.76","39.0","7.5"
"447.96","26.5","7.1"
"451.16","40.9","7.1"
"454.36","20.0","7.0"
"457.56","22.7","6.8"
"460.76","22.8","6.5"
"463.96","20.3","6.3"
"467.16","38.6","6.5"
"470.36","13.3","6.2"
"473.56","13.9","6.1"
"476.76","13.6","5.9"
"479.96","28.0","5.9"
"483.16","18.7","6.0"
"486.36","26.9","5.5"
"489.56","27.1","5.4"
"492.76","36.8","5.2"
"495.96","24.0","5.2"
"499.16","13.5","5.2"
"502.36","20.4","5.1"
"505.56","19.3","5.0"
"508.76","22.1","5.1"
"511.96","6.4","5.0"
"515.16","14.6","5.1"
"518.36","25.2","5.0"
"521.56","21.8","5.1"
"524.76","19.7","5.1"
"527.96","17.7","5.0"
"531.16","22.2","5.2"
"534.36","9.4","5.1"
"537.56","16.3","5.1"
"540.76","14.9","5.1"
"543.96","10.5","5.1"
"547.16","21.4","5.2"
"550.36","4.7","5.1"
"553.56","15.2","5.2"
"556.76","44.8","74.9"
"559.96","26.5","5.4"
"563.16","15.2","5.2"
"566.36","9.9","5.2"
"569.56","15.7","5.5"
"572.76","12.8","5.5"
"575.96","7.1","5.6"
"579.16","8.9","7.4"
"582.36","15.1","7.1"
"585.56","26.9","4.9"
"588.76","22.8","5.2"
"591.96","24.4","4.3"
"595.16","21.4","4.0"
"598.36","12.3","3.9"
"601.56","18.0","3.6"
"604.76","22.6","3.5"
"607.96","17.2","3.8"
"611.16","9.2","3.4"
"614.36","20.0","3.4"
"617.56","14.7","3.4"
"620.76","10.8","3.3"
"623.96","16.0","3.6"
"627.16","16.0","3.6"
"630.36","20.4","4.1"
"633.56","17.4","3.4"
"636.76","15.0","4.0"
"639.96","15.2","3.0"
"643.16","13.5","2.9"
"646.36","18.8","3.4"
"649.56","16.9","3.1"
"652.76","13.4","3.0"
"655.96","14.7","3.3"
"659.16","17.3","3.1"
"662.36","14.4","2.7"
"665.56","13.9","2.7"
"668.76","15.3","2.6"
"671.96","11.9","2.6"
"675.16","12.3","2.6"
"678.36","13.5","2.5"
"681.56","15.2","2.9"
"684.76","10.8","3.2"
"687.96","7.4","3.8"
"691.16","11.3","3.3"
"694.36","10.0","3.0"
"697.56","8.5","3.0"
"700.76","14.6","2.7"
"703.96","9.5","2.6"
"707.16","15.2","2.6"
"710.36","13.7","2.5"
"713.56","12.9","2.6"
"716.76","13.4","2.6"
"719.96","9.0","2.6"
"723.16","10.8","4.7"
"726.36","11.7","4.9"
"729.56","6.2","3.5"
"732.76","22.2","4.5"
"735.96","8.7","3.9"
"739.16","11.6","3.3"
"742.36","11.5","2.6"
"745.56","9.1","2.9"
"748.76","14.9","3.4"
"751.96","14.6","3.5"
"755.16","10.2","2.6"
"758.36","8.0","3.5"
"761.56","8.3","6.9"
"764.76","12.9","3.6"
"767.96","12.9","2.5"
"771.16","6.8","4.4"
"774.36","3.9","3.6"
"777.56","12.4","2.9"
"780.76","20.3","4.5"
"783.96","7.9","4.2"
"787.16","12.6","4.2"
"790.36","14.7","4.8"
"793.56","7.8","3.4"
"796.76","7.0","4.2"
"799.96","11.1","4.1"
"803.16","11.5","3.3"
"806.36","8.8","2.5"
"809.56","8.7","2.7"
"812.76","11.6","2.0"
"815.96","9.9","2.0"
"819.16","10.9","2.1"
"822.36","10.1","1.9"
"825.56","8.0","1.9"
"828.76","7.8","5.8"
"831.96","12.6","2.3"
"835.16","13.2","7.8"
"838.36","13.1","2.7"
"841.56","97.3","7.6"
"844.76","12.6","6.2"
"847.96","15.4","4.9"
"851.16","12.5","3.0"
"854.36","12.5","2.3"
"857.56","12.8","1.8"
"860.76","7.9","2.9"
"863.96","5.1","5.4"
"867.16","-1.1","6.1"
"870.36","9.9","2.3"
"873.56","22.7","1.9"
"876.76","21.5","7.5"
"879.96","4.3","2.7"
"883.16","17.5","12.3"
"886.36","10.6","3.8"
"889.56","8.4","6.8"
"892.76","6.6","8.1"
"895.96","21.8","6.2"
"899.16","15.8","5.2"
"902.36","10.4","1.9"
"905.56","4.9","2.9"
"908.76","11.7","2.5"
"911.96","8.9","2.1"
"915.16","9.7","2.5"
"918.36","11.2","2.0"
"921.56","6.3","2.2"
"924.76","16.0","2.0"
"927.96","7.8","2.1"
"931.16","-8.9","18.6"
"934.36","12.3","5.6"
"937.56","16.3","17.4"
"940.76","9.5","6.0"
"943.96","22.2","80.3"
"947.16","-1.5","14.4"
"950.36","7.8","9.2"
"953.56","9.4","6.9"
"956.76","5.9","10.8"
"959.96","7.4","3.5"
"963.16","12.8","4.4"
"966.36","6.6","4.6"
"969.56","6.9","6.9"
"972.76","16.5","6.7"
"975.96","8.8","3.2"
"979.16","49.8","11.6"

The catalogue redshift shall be 1.256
